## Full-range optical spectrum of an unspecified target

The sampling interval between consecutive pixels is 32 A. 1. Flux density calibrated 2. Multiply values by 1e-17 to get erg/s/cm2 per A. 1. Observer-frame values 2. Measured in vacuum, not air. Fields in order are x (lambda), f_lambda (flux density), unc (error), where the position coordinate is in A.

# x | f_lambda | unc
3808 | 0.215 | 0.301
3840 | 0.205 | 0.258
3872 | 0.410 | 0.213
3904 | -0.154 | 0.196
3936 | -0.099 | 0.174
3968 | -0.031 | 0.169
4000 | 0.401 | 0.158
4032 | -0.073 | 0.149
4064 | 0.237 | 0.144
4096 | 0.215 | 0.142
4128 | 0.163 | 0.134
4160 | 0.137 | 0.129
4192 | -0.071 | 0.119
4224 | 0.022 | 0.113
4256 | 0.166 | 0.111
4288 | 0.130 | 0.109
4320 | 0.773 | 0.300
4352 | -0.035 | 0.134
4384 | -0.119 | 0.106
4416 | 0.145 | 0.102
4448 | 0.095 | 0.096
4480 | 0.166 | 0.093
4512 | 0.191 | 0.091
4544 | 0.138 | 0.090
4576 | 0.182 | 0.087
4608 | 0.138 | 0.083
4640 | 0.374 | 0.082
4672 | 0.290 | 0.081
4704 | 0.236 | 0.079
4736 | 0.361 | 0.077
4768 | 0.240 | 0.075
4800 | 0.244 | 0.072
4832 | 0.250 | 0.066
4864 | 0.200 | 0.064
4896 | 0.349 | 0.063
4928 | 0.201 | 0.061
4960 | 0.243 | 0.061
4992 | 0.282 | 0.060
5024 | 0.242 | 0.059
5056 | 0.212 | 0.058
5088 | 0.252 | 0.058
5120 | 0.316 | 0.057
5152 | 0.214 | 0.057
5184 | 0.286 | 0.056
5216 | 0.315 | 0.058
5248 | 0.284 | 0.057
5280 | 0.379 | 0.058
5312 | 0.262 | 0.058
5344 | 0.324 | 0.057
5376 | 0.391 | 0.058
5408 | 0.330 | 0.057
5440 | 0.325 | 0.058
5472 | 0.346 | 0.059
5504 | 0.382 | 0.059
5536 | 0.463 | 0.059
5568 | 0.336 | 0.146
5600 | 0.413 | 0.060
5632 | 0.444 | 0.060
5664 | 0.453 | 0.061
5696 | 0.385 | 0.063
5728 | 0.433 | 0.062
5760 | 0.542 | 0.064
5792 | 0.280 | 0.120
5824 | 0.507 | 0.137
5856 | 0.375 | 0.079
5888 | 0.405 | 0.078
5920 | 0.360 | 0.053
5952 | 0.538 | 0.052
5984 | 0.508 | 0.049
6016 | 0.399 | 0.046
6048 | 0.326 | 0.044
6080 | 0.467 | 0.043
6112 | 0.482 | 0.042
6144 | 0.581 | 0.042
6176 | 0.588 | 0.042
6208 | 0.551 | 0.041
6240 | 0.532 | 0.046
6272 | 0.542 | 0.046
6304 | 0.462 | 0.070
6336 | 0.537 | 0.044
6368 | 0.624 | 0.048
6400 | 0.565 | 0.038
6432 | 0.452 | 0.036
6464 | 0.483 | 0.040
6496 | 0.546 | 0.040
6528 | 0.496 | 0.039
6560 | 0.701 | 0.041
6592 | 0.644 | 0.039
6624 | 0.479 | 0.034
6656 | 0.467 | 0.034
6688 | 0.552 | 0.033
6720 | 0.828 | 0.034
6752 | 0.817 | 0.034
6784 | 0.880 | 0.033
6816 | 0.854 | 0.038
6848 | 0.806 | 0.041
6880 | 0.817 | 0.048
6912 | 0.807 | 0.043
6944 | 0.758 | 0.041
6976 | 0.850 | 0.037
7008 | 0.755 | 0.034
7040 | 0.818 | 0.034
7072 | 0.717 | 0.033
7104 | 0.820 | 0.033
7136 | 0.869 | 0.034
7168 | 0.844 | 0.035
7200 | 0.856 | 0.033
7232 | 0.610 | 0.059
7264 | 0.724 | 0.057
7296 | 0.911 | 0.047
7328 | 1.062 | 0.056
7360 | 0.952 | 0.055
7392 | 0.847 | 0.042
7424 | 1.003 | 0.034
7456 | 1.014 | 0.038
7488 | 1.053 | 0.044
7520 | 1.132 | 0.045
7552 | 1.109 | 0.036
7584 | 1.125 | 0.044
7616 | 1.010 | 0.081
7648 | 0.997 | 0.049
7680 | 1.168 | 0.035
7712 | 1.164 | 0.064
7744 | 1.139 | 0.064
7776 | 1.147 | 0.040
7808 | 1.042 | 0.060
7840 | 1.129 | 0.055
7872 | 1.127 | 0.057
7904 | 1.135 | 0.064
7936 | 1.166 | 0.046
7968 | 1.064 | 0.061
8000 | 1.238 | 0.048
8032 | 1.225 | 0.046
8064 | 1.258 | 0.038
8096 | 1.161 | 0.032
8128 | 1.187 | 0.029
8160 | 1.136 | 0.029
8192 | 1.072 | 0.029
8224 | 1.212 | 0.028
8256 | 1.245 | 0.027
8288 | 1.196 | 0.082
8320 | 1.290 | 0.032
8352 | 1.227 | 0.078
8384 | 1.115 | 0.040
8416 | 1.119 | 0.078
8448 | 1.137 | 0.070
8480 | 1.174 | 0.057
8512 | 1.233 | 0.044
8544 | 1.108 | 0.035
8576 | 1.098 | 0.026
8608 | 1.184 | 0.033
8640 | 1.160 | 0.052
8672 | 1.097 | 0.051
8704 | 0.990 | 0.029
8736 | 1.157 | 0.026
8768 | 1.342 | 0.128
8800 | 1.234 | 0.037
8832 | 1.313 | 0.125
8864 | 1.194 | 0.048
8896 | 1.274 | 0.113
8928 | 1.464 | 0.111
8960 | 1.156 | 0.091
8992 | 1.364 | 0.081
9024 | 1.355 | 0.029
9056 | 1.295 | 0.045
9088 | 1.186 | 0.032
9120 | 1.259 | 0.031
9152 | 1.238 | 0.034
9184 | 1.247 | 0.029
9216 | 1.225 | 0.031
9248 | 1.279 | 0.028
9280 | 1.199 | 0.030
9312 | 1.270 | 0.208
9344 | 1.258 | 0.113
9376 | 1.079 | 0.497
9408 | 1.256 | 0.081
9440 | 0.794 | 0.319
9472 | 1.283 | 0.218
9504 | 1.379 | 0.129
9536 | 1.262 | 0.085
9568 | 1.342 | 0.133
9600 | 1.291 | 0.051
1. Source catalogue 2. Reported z 0.68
